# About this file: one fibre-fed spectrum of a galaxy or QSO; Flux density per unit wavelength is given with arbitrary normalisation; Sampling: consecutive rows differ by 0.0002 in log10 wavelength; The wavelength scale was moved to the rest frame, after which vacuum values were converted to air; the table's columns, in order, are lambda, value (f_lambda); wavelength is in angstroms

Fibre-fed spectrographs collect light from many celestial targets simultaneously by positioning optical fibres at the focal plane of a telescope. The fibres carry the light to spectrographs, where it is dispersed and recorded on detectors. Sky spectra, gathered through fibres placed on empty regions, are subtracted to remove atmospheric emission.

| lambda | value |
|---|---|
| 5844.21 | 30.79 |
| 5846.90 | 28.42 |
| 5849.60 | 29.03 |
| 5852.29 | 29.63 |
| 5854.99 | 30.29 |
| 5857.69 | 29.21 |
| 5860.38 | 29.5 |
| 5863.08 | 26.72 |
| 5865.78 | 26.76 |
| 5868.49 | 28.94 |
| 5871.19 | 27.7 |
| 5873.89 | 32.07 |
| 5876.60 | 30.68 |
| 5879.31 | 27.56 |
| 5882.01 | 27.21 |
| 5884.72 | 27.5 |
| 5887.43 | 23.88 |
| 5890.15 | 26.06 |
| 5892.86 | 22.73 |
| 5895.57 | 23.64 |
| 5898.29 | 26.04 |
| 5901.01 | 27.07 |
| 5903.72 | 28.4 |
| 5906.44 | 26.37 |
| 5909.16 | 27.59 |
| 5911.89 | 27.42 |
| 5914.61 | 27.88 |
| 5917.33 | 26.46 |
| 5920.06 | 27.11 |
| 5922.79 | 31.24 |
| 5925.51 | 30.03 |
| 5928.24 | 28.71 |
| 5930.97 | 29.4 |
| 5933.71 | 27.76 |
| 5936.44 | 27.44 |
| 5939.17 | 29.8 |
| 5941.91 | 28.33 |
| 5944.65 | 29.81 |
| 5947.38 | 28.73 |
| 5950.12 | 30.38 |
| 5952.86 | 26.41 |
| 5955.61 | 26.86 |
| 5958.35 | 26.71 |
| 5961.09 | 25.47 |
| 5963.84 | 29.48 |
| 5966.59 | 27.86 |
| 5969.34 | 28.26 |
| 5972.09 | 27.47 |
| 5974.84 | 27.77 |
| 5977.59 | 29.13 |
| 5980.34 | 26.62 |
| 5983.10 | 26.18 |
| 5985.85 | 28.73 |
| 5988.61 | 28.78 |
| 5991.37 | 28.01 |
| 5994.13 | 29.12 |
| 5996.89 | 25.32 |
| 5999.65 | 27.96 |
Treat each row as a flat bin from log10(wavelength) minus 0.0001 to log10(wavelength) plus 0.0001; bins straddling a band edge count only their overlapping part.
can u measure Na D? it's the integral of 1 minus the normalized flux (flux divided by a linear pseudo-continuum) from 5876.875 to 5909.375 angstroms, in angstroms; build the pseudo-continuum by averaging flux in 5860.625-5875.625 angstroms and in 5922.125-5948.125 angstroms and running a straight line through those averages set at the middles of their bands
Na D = 2.8 angstroms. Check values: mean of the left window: 28.6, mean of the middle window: 26.3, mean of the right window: 29.1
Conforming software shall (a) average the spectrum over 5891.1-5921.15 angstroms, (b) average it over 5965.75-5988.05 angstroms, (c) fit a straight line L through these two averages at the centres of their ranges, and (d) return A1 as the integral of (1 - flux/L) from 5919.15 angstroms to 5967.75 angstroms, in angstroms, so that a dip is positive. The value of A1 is -2.32 angstroms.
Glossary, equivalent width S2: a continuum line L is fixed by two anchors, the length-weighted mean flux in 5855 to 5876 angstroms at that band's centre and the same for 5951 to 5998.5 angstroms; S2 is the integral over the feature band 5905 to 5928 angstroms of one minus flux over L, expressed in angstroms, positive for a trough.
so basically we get 0.2 angstroms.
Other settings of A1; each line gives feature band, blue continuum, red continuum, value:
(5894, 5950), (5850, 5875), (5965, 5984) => 0.5 angstroms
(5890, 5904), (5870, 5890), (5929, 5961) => 1.3 angstroms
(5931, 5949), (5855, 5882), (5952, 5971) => -0.7 angstroms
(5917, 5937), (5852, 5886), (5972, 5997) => -0.3 angstroms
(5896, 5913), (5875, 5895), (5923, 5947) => 0.3 angstroms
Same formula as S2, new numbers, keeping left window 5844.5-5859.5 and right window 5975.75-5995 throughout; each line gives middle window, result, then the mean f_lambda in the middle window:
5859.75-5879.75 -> 0.32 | 28.8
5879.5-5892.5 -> 1.37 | 26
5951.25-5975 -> 0.76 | 27.4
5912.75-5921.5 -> 0.47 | 27.2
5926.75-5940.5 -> -0.02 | 28.6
